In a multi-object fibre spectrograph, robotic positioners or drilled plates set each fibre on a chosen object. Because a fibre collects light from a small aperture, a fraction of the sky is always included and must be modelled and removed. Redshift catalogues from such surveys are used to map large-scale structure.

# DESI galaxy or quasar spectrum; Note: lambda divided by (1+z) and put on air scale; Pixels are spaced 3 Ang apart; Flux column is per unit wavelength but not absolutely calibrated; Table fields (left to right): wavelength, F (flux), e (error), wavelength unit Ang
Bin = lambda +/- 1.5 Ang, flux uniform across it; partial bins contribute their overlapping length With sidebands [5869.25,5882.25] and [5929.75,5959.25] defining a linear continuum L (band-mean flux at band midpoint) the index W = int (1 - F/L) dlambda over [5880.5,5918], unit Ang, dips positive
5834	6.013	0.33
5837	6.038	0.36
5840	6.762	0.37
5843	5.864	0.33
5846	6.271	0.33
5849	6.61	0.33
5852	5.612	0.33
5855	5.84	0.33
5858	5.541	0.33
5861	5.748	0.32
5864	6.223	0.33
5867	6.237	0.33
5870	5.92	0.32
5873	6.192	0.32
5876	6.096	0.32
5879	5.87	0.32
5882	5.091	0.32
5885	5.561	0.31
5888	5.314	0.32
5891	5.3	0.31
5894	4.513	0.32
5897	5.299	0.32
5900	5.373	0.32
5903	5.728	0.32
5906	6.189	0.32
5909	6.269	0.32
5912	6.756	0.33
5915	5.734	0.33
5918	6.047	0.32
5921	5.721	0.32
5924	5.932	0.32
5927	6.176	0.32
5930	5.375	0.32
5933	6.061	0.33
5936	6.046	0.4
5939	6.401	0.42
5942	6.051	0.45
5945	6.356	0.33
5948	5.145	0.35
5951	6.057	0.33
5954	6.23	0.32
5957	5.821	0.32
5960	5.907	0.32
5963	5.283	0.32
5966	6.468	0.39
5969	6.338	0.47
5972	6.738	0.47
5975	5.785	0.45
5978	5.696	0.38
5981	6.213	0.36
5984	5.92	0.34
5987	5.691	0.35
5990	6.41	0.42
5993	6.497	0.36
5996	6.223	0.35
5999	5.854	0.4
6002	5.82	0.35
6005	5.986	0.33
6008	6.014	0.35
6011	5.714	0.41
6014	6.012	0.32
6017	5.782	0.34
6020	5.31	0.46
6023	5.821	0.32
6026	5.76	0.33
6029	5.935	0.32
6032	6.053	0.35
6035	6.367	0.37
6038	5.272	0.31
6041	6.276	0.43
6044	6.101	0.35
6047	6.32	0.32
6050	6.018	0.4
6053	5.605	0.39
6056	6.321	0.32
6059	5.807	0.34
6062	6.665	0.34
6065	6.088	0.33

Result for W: 2.00 Ang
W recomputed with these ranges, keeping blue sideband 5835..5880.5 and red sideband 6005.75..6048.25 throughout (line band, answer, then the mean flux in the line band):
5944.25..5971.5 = 0.0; 5.97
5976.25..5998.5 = -0.5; 6.08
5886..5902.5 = 2.2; 5.21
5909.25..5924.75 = -0.2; 6.06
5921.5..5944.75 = -0.1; 6.01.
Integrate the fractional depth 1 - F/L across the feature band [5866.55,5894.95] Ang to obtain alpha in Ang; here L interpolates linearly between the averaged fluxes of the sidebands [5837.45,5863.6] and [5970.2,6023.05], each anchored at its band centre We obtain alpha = 2.0 Ang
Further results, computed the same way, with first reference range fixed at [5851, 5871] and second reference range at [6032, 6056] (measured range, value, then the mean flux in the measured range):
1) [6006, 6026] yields 0.7 Ang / 5.78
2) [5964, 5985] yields -0.7 Ang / 6.15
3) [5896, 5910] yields 0.3 Ang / 5.77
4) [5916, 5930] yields 0.1 Ang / 5.9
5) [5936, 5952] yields -0.2 Ang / 6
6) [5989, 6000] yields -0.5 Ang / 6.26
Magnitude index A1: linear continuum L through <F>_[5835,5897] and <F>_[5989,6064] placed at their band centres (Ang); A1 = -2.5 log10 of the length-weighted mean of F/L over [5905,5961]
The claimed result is -0.022 mag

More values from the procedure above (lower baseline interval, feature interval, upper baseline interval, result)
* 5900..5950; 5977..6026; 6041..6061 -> 0.018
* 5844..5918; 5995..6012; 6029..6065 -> 0.012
